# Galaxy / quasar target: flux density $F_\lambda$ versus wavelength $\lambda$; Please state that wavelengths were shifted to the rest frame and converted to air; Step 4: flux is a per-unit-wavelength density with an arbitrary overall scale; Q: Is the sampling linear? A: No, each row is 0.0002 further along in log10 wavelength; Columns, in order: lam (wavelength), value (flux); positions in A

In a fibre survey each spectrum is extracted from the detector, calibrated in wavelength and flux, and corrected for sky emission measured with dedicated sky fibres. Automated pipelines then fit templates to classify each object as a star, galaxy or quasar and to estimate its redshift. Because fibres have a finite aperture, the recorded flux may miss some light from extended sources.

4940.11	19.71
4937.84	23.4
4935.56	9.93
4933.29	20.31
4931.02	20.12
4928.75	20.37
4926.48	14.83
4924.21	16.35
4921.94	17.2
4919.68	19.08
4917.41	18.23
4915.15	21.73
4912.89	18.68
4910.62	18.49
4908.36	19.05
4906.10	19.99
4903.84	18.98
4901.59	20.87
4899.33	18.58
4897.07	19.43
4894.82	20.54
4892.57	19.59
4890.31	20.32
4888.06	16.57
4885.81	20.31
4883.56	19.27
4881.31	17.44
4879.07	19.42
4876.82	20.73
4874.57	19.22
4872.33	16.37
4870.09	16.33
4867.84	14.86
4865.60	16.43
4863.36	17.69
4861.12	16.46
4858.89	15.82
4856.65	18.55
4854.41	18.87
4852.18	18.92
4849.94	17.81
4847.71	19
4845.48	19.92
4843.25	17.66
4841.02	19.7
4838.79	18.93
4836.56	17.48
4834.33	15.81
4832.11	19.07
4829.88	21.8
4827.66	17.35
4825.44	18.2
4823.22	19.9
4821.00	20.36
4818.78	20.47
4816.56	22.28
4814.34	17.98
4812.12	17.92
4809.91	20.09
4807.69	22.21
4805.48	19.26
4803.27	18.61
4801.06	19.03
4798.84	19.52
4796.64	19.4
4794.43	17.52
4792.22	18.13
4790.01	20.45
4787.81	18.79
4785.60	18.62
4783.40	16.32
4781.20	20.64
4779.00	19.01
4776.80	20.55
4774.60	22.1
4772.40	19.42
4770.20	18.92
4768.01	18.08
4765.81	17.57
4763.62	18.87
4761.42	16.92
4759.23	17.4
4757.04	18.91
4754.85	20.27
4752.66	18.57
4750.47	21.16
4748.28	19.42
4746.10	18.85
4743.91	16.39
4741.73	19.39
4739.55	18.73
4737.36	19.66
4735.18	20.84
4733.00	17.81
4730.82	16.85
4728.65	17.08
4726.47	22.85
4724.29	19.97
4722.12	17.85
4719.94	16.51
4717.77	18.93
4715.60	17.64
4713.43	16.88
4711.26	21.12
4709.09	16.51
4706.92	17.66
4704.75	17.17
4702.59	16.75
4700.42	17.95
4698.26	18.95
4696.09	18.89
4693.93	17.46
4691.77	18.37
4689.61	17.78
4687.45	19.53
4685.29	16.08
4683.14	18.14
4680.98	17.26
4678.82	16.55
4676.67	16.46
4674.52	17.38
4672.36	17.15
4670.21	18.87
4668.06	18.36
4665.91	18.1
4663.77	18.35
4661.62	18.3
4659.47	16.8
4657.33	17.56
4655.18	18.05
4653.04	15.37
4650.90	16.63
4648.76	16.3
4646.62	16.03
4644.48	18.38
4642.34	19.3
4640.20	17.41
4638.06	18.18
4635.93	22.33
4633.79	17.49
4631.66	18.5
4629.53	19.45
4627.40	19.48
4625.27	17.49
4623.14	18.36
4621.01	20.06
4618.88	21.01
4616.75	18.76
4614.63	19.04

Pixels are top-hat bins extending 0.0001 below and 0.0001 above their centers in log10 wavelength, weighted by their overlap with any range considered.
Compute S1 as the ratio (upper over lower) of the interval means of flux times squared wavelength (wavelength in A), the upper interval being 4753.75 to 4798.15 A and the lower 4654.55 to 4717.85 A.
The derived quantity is 1.1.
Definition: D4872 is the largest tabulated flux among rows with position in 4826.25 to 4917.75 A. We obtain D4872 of 21.8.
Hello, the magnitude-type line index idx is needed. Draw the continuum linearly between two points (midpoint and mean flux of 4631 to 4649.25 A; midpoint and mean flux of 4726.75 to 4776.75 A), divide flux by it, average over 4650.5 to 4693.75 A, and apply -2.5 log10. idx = 0.05 mag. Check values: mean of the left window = 18.3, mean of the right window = 18.9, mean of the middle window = 17.6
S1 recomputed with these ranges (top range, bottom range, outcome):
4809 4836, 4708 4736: 1.08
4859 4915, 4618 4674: 1.13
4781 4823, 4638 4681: 1.18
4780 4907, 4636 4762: 1.10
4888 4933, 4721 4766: 1.08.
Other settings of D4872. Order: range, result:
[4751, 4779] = 22.1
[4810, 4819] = 22.28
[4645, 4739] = 22.85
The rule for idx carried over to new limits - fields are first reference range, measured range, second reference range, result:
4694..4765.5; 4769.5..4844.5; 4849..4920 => -0.039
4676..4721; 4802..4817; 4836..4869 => -0.105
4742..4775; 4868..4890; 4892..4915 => 0.062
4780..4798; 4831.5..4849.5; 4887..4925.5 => 0.027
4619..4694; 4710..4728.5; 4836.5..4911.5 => -0.042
